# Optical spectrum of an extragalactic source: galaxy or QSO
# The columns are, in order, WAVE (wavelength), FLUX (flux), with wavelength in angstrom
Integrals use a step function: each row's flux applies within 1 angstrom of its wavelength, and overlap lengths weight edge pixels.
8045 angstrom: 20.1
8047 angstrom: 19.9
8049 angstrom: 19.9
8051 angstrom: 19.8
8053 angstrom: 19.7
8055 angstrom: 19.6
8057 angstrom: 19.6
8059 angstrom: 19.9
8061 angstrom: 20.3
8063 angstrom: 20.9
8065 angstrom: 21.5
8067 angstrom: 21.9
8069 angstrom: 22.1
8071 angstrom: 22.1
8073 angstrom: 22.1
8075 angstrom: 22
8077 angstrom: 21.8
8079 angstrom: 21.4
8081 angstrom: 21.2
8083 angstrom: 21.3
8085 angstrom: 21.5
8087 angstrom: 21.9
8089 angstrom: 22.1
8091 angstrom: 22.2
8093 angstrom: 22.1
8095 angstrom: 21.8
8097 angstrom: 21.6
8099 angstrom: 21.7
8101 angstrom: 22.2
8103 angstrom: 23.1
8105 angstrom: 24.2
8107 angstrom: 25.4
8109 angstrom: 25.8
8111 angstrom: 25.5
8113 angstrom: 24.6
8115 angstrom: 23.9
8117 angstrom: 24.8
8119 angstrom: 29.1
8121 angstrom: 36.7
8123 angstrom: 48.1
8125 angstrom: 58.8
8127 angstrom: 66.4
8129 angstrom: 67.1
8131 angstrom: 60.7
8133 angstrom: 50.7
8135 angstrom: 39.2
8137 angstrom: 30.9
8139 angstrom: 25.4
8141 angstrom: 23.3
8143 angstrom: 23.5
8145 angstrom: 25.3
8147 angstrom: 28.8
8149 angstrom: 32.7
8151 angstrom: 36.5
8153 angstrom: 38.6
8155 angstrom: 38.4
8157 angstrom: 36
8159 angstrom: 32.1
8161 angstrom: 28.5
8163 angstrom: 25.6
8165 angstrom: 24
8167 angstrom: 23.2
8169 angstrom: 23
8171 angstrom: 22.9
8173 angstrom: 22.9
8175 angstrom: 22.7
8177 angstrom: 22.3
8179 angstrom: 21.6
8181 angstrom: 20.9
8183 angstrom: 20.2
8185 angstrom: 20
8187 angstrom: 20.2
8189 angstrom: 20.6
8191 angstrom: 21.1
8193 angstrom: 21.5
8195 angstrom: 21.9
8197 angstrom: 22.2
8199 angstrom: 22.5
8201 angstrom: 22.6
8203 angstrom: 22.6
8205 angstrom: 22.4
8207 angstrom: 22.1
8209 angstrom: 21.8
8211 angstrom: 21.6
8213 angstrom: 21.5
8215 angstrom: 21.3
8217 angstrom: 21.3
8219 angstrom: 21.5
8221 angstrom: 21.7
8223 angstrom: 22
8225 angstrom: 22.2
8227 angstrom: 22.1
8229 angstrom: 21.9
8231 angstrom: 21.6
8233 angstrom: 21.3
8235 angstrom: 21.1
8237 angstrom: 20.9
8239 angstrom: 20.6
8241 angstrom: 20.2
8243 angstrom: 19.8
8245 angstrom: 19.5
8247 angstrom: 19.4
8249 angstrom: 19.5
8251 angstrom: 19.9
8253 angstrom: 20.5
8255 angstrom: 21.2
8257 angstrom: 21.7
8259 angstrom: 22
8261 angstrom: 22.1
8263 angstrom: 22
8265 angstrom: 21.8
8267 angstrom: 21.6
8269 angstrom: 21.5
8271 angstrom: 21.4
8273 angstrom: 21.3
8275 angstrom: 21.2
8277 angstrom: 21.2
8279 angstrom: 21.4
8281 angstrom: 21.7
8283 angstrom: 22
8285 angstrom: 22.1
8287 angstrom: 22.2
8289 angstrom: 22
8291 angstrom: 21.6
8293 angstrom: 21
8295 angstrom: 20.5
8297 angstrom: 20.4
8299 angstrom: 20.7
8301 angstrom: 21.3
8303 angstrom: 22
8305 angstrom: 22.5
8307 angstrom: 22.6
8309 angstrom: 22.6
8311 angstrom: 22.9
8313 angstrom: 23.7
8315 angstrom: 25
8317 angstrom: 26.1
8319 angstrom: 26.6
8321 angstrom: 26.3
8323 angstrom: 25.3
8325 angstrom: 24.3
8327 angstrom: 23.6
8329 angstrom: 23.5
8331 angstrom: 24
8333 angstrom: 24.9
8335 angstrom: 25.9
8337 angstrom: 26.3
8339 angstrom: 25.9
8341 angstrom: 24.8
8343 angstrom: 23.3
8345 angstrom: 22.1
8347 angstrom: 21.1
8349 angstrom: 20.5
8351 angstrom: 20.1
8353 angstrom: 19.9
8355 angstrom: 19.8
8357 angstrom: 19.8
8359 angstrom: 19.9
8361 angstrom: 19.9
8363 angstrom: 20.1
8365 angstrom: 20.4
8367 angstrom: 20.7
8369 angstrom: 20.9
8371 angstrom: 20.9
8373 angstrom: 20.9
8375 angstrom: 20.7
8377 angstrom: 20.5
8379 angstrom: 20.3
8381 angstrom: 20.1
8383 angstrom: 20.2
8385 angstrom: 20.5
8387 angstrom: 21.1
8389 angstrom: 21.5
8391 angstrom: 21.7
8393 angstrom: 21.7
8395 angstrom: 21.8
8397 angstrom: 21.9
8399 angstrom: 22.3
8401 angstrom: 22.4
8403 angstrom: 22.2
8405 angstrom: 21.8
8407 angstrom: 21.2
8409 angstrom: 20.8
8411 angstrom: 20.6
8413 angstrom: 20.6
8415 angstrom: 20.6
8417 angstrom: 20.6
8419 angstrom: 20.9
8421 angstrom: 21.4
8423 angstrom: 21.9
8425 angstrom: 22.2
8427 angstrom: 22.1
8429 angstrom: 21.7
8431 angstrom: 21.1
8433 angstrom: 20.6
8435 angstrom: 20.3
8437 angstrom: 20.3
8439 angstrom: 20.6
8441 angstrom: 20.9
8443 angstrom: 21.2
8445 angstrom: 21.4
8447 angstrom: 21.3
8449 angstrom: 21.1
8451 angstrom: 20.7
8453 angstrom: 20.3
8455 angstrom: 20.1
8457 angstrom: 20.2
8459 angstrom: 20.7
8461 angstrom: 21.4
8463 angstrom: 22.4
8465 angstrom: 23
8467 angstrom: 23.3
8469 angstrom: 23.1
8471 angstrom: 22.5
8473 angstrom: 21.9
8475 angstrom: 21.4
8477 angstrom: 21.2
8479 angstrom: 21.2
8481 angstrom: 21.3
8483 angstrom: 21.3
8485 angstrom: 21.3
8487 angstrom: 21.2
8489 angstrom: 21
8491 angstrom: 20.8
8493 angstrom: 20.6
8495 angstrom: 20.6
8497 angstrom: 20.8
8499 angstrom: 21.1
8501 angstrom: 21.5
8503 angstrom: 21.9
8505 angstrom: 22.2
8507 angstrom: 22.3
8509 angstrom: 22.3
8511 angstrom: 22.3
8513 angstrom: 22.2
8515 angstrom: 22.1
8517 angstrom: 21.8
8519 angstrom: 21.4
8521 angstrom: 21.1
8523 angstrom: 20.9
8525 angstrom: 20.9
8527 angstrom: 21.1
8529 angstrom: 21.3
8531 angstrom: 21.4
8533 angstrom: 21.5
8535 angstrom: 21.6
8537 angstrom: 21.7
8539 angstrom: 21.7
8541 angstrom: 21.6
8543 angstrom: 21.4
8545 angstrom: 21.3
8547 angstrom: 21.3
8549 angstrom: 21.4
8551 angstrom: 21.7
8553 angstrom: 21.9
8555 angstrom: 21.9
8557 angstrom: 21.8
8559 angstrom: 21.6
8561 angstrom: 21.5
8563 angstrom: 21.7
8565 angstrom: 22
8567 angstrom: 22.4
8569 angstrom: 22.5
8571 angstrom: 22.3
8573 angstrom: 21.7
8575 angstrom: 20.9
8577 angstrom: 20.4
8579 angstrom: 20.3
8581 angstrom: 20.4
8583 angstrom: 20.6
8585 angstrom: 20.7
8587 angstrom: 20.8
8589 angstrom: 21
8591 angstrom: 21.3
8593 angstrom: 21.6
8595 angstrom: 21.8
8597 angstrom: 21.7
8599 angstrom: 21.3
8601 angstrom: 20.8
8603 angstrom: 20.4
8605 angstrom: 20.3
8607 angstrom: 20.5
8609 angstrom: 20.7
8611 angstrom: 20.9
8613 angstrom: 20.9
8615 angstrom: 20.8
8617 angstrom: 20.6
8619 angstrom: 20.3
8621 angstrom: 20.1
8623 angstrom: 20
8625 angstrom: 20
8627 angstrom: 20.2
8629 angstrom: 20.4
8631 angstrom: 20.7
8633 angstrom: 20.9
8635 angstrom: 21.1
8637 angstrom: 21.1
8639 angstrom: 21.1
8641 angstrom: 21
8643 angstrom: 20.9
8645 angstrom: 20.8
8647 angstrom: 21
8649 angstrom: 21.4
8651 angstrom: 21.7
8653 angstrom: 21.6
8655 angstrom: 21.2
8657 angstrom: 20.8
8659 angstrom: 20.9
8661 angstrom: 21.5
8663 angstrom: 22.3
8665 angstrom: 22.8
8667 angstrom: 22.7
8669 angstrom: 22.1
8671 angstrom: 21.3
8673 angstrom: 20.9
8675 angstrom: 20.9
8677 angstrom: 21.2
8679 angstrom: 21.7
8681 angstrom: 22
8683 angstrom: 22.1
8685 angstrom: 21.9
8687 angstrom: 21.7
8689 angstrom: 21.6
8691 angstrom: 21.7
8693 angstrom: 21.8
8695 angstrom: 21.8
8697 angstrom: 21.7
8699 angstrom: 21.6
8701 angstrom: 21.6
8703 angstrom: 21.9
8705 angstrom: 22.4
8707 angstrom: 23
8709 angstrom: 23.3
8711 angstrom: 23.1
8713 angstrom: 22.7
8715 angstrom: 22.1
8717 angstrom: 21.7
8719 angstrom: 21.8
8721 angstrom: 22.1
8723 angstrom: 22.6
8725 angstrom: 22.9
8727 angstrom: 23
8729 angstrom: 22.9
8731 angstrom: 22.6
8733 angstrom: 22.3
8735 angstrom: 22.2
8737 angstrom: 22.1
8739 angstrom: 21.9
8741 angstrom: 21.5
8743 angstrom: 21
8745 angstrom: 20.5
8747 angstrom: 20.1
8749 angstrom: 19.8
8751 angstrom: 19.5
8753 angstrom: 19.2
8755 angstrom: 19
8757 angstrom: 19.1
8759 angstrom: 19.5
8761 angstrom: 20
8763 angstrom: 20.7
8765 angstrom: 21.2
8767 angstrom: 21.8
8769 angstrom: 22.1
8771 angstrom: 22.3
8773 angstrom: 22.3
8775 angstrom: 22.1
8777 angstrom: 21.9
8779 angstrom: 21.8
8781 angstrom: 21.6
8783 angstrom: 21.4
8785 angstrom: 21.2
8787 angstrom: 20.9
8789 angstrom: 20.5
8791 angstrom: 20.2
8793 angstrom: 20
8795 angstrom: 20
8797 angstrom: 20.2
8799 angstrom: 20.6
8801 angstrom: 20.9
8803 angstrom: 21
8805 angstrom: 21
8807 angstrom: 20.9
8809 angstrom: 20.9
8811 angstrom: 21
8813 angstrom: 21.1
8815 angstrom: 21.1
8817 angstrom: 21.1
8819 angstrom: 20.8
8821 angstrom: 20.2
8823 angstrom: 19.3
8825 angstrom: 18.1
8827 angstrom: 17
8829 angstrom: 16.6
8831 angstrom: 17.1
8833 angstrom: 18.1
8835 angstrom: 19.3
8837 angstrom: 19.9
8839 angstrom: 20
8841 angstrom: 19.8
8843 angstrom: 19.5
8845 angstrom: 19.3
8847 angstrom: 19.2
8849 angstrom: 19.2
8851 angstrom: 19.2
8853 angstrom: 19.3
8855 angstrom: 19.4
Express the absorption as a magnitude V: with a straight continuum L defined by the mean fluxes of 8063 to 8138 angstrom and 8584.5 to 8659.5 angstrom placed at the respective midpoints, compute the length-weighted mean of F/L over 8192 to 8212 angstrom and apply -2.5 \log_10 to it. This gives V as 0.25 mag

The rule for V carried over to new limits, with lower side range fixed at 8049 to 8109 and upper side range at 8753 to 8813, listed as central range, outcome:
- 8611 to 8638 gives 0.026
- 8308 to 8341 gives -0.161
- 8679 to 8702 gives -0.040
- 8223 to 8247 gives 0.025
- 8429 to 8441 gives 0.029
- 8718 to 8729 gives -0.079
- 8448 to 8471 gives -0.015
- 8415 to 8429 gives -0.009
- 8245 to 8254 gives 0.089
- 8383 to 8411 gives -0.011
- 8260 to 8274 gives -0.011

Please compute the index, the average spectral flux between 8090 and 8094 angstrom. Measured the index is 22.1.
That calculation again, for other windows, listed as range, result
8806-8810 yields 20.9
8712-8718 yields 22.2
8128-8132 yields 63.9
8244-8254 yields 19.8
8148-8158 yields 36.4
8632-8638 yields 21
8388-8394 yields 21.6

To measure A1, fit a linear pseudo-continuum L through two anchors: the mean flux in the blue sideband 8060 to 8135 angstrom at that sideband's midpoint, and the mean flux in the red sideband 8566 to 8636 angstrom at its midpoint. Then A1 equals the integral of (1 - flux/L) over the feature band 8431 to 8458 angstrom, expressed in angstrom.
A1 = 3.1 angstrom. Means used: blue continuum 29.1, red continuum 20.9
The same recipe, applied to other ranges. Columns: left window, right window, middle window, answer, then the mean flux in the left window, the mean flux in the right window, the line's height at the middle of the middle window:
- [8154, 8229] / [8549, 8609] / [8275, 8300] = 1.5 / 23.3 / 21.3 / 22.8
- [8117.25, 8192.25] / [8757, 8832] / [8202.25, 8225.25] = 6.8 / 32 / 20.5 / 30.9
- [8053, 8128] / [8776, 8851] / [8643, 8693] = -0.9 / 25.6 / 20.1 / 21.2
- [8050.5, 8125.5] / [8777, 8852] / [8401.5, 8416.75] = 0.8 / 24.1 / 20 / 22.3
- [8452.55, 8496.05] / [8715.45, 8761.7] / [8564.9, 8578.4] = -0.2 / 21.4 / 21.2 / 21.3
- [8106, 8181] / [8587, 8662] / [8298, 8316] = 3.8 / 32.7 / 20.9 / 28.7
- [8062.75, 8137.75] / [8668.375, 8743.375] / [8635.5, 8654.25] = 1.3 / 29.6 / 22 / 22.8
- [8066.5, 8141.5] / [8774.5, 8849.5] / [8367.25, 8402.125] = 6.4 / 29.7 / 20.1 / 25.9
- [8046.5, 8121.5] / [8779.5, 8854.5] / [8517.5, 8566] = -1.4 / 22.5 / 19.9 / 20.9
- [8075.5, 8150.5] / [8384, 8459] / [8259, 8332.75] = 6.9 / 30.4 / 21.2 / 24.9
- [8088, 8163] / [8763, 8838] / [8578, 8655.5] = 9.5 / 32.5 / 20.5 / 23.8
